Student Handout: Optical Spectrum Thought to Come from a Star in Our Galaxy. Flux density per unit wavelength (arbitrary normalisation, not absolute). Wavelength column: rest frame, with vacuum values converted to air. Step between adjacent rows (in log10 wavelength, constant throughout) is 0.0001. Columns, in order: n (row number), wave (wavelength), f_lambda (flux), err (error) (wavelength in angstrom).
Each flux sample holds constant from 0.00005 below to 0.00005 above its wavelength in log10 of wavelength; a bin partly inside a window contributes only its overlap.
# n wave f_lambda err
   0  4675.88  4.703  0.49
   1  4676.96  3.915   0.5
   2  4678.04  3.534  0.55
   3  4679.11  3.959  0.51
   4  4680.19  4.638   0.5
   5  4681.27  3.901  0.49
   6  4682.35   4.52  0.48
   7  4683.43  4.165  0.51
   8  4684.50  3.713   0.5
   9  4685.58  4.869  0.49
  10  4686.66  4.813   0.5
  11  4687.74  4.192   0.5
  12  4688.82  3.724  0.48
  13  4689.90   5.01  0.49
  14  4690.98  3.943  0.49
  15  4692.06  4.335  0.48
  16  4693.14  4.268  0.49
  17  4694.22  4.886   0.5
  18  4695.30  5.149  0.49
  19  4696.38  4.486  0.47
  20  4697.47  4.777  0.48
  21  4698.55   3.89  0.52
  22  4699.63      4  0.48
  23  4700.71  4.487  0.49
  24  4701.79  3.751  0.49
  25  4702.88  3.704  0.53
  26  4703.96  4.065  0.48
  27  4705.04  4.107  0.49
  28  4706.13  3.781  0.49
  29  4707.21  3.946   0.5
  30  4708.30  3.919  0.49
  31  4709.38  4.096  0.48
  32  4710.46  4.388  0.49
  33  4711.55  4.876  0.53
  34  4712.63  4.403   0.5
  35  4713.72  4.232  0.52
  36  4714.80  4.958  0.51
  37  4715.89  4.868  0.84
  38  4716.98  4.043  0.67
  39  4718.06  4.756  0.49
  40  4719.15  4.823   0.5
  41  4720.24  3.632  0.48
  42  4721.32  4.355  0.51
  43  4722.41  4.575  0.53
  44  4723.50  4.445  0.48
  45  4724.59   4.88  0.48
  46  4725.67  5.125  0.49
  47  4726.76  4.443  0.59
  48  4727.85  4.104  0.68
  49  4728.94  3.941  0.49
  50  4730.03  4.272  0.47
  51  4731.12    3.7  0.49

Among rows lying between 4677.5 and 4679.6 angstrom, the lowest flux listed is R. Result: 3.534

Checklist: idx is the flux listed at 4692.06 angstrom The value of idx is 4.335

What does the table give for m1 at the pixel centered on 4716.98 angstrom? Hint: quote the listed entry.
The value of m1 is 4.043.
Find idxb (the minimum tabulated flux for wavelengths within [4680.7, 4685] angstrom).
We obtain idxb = 3.713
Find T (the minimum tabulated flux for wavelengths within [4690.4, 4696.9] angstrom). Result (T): 3.943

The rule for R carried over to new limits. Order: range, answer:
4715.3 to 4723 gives 3.632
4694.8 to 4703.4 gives 3.704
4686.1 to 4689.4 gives 3.724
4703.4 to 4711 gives 3.781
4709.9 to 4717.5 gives 4.043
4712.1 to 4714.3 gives 4.232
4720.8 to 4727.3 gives 4.355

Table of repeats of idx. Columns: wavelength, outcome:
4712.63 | 4.403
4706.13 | 3.781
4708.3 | 3.919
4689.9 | 5.01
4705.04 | 4.107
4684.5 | 3.713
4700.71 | 4.487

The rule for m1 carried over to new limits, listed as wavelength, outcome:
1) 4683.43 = 4.165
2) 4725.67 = 5.125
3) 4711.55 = 4.876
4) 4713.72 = 4.232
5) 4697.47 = 4.777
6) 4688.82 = 3.724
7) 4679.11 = 3.959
